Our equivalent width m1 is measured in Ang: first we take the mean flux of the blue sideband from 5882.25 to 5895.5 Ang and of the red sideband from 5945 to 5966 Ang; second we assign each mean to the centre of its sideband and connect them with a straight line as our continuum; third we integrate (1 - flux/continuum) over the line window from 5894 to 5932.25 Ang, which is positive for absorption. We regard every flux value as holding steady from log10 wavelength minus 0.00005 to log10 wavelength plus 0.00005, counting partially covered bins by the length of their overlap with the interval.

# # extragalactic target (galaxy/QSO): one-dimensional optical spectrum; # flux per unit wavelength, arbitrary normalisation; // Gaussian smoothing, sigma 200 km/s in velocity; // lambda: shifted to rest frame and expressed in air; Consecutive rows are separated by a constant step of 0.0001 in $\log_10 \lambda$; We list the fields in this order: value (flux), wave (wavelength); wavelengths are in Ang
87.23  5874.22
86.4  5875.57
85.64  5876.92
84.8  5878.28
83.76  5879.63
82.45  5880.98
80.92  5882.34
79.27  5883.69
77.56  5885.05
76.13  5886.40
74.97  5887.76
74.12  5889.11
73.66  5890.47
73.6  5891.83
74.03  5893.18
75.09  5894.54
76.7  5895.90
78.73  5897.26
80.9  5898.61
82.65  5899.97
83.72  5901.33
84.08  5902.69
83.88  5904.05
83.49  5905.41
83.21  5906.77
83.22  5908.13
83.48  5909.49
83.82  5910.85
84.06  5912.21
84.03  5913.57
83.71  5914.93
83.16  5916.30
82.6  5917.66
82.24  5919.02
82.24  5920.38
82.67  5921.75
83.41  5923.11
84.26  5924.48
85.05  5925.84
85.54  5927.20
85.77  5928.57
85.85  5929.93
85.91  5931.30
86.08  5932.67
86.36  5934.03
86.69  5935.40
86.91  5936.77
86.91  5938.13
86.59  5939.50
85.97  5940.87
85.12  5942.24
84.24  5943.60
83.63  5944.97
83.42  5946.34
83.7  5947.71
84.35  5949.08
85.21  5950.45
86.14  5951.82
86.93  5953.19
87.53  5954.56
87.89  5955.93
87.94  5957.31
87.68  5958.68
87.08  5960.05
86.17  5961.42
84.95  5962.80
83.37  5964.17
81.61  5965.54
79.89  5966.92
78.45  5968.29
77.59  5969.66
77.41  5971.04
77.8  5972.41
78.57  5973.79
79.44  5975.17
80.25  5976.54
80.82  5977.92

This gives -1.79 Ang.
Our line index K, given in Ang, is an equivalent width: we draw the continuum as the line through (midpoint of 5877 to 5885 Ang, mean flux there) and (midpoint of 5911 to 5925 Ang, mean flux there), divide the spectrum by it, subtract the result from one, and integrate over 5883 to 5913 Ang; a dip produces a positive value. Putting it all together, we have 1.1 Ang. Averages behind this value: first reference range 82.1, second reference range 83.2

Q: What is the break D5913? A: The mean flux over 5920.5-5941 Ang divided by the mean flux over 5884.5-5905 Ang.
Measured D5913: 1.09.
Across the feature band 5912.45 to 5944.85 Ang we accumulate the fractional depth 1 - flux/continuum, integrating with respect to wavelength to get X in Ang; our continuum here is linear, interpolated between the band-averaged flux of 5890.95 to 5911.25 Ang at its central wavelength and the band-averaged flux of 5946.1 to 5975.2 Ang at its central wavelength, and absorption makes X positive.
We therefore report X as -1.2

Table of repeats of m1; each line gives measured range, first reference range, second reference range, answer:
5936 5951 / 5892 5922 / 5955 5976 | -0.5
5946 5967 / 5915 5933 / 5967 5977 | -1.3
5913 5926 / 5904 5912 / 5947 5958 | 0.1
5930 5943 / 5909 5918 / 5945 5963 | -0.2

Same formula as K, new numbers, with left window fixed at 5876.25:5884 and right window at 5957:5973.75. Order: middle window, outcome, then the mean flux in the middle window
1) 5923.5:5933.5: -0.4 Ang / 85.5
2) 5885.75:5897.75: 1.1 Ang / 75.1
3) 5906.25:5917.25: -0.1 Ang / 83.6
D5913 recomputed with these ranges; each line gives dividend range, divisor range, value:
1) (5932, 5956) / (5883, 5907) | 1.09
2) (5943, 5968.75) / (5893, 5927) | 1.03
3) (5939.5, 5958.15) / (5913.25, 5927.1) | 1.03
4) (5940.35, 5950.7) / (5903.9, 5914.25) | 1.01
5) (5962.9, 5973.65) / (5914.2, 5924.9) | 0.96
